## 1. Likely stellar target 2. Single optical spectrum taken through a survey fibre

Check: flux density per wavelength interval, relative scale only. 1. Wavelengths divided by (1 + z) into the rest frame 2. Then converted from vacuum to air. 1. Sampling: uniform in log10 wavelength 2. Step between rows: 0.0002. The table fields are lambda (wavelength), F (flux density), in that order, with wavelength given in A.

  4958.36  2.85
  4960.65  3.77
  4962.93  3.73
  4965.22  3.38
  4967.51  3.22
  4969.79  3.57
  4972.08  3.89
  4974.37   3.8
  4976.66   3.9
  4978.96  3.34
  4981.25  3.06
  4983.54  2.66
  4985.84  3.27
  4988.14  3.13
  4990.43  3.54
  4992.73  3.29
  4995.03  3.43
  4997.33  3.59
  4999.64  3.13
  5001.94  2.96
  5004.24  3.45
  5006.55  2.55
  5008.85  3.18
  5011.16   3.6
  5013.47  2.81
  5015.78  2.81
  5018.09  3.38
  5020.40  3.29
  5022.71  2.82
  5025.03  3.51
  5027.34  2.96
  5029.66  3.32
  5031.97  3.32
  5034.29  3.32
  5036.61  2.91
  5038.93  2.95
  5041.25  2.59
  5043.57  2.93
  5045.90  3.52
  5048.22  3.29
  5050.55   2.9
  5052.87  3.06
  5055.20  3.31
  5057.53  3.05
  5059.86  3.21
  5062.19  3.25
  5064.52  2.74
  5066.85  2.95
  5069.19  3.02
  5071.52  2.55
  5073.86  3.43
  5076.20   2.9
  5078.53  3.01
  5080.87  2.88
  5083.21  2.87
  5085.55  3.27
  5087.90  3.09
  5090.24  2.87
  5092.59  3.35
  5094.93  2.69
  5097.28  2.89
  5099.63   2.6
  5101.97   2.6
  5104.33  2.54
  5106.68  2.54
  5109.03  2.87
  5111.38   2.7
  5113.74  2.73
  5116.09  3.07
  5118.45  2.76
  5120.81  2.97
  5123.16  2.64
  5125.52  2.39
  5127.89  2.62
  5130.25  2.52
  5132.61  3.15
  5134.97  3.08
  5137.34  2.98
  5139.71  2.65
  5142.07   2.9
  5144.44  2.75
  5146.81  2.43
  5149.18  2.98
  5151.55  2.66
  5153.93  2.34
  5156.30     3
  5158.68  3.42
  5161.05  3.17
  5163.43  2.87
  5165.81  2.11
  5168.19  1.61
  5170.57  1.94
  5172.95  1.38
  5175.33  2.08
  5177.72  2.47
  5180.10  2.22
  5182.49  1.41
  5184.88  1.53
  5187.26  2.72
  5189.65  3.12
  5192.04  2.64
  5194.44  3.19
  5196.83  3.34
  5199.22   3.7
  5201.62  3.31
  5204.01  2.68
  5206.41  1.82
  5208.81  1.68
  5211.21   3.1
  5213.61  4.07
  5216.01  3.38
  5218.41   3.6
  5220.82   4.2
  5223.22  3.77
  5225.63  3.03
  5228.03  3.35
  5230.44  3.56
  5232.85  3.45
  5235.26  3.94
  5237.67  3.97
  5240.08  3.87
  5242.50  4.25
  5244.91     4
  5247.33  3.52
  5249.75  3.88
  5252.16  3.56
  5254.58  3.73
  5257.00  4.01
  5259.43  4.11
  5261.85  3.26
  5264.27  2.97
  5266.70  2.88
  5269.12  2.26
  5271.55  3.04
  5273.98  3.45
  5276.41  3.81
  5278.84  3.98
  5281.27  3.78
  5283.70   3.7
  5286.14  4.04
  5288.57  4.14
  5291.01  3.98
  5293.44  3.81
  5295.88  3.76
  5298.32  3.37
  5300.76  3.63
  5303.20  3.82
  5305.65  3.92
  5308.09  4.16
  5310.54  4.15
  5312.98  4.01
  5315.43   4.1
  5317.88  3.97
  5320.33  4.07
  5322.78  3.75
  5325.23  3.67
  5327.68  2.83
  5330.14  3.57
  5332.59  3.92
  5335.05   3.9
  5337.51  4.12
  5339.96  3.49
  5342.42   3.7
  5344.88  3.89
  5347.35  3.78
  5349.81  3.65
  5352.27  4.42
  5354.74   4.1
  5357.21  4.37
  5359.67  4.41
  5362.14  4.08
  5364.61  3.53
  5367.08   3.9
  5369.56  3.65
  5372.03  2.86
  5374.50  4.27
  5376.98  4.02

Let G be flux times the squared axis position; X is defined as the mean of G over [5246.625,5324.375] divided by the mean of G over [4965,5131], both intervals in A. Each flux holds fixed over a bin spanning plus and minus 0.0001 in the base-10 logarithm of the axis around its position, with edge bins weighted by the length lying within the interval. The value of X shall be 1.33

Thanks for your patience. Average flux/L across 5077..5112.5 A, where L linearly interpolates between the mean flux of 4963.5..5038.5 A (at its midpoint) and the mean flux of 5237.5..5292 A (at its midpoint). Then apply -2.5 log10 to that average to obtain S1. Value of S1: 0.191 mag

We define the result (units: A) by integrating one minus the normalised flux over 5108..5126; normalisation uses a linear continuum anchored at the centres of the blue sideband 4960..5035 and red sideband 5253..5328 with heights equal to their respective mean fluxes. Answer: 3.5 A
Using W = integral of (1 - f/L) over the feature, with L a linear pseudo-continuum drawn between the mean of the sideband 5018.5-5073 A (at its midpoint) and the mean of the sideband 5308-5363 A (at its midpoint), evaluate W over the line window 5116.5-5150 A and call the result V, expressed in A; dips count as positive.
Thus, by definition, 5.6 A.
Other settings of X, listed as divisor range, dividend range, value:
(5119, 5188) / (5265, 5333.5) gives 1.55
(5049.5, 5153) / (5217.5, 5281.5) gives 1.33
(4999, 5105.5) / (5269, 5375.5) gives 1.39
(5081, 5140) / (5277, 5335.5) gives 1.47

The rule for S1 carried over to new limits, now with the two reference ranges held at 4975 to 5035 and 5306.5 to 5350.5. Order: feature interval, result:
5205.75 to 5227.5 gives 0.125 mag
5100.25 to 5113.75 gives 0.272 mag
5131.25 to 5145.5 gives 0.188 mag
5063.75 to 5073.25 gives 0.170 mag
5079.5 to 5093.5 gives 0.110 mag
